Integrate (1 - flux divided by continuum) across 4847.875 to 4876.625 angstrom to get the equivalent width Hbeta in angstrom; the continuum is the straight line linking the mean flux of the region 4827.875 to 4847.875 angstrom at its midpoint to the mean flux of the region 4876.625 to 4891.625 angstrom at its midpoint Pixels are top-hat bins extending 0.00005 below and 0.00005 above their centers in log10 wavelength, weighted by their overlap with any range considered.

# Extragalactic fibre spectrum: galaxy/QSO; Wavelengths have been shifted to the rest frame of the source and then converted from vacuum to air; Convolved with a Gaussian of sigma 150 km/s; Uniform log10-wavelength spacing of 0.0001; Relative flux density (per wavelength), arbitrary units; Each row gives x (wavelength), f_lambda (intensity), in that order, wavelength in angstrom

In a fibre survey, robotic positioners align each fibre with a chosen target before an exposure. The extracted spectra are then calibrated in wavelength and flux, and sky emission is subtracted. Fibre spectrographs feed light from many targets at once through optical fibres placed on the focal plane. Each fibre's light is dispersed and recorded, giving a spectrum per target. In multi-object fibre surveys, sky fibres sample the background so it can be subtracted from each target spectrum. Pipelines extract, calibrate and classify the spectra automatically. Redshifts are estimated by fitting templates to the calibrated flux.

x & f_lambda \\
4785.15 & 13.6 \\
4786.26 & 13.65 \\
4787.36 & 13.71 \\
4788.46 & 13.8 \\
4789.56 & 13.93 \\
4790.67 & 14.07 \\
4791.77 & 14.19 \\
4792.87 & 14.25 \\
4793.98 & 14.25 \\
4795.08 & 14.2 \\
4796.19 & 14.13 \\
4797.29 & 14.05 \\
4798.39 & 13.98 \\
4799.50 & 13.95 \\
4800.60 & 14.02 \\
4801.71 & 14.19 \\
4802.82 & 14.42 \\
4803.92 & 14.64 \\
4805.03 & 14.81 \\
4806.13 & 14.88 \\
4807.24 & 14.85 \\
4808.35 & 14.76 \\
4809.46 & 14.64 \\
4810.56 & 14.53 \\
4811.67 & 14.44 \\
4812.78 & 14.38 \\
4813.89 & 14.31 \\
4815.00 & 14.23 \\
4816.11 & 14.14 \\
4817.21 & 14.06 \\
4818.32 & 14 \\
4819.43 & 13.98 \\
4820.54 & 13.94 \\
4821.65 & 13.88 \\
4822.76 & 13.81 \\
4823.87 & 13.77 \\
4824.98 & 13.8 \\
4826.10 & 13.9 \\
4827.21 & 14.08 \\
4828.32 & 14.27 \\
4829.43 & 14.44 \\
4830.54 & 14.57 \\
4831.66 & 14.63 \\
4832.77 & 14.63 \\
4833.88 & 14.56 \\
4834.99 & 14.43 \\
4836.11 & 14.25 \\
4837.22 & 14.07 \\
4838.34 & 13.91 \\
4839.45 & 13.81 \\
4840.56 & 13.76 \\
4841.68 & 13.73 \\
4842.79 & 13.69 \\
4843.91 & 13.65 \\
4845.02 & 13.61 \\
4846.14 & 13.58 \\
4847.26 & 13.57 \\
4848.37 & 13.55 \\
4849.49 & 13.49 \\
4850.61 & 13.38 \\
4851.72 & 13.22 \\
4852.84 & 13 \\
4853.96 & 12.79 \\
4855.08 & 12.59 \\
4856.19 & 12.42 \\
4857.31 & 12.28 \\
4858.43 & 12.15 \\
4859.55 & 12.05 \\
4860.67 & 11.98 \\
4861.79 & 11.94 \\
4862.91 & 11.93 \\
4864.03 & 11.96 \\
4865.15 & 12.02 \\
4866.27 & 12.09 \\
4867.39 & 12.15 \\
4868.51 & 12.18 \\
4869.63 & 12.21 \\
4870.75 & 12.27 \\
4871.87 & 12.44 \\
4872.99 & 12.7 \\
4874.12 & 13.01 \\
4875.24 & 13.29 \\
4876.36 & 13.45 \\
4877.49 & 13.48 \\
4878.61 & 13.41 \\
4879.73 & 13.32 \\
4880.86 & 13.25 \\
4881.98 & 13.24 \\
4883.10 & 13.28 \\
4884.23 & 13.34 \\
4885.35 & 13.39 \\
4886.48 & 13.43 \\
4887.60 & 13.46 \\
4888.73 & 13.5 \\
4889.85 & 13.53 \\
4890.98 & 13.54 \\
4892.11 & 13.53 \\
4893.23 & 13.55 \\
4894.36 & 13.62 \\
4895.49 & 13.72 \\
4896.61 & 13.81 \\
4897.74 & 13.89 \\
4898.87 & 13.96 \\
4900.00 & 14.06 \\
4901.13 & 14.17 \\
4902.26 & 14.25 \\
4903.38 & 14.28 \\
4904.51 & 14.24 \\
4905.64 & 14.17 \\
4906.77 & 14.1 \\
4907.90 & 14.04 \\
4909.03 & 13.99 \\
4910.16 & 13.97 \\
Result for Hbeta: 2.4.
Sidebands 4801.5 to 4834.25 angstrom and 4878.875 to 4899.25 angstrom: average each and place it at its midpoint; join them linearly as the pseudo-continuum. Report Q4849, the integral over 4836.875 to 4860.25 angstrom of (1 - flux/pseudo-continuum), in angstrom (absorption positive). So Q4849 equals 1.2 angstrom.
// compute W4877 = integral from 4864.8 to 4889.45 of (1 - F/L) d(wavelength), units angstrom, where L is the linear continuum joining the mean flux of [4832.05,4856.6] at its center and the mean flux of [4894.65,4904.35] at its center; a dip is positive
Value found 1.61 angstrom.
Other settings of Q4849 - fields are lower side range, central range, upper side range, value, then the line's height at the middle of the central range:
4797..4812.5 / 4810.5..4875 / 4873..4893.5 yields 2.4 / 13.9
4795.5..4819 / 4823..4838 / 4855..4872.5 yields -0.9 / 13.5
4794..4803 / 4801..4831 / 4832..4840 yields -0.2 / 14.2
